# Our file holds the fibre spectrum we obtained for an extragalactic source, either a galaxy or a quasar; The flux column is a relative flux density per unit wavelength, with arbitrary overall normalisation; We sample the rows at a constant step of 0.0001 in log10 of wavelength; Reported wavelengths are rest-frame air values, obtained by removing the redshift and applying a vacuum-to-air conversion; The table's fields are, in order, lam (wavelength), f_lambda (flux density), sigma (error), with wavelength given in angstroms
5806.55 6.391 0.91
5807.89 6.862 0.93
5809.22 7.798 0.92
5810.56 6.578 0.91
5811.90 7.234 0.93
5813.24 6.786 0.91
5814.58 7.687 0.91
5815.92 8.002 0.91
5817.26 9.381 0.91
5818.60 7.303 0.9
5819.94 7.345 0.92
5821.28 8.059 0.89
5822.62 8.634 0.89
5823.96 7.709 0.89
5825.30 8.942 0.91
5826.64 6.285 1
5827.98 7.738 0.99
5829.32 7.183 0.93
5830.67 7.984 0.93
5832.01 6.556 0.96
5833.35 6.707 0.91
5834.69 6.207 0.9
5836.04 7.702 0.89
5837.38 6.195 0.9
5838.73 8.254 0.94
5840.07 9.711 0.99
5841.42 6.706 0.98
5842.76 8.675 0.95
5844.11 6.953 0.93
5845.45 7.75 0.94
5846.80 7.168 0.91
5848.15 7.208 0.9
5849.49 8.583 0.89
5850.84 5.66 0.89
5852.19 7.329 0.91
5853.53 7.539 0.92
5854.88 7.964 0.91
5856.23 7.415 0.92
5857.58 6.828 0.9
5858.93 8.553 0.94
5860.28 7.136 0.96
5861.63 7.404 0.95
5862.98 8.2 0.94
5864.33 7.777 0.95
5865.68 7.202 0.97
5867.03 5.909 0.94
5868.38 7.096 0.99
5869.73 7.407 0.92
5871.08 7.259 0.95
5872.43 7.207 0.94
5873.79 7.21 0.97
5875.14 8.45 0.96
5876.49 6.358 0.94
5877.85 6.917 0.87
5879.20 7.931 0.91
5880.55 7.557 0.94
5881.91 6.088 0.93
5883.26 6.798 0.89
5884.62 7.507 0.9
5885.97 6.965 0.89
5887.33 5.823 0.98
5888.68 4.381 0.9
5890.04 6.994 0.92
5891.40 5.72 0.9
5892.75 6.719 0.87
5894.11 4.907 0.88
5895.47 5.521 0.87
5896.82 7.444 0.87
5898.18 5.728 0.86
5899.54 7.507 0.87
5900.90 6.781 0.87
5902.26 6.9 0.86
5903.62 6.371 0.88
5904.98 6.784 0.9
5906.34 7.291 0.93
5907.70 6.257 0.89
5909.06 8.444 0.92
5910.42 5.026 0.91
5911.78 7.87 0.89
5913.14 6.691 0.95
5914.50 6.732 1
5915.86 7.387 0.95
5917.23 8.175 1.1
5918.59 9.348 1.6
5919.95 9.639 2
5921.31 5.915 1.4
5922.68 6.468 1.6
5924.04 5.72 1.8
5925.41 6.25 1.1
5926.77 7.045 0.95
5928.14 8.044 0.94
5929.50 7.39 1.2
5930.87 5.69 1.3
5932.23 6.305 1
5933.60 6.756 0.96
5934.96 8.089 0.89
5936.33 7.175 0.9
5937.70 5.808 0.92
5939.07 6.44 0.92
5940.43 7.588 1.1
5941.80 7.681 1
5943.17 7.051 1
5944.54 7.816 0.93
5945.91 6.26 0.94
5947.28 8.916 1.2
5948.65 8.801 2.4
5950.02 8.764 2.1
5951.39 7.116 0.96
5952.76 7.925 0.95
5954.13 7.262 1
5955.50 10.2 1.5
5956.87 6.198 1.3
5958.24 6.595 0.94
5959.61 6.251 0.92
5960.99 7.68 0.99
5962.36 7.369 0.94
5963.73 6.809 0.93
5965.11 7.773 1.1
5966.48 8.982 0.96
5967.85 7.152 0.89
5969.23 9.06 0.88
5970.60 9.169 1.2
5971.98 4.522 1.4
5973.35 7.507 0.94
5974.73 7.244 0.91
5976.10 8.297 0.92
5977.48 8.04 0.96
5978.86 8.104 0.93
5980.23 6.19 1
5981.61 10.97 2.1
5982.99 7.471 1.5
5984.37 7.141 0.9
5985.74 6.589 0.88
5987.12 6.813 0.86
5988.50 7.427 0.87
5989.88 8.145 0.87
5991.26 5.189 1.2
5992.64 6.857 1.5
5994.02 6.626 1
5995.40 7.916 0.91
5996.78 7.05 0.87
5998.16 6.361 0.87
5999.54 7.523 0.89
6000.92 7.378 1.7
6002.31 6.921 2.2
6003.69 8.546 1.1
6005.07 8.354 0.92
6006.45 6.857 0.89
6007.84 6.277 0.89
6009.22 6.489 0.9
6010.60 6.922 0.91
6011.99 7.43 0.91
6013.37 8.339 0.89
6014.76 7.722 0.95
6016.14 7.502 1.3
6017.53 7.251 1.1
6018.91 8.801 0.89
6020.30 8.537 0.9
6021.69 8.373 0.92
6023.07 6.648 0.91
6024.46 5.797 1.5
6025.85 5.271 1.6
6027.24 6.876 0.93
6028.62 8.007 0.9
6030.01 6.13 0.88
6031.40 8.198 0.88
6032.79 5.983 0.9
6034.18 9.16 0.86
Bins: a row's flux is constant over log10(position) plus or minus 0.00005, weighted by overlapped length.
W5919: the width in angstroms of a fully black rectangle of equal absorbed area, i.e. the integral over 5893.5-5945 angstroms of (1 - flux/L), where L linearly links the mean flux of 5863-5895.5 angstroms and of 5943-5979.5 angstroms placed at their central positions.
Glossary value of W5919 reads 1.9 angstroms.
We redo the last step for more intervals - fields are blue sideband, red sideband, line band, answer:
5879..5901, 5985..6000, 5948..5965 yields -2.0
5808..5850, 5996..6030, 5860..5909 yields 4.2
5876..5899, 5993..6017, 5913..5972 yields -4.8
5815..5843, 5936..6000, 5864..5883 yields 1.1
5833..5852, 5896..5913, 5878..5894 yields 1.1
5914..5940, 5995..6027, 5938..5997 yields -2.6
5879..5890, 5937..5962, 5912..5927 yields -0.4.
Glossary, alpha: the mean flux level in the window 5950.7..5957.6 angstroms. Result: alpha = 7.74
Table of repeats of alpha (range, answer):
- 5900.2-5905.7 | 6.71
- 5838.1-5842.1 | 8.23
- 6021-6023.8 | 7.5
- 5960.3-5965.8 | 7.41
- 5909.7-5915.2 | 6.6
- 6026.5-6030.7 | 6.99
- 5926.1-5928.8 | 7.53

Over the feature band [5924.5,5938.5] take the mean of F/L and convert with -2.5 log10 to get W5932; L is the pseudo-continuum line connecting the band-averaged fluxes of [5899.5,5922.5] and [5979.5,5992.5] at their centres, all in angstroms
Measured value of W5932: 0.06 mag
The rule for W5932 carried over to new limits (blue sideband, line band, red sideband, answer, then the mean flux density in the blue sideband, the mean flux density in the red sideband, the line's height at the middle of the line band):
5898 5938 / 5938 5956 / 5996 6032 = -0.10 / 7.01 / 7.29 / 7.1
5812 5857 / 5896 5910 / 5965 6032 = 0.09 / 7.55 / 7.4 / 7.49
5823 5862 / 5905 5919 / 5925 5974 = 0.02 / 7.46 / 7.38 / 7.41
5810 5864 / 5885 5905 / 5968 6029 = 0.18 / 7.53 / 7.37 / 7.47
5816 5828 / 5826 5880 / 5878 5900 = -0.02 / 7.95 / 6.48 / 7.27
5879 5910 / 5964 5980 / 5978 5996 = -0.07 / 6.59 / 7.34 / 7.22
